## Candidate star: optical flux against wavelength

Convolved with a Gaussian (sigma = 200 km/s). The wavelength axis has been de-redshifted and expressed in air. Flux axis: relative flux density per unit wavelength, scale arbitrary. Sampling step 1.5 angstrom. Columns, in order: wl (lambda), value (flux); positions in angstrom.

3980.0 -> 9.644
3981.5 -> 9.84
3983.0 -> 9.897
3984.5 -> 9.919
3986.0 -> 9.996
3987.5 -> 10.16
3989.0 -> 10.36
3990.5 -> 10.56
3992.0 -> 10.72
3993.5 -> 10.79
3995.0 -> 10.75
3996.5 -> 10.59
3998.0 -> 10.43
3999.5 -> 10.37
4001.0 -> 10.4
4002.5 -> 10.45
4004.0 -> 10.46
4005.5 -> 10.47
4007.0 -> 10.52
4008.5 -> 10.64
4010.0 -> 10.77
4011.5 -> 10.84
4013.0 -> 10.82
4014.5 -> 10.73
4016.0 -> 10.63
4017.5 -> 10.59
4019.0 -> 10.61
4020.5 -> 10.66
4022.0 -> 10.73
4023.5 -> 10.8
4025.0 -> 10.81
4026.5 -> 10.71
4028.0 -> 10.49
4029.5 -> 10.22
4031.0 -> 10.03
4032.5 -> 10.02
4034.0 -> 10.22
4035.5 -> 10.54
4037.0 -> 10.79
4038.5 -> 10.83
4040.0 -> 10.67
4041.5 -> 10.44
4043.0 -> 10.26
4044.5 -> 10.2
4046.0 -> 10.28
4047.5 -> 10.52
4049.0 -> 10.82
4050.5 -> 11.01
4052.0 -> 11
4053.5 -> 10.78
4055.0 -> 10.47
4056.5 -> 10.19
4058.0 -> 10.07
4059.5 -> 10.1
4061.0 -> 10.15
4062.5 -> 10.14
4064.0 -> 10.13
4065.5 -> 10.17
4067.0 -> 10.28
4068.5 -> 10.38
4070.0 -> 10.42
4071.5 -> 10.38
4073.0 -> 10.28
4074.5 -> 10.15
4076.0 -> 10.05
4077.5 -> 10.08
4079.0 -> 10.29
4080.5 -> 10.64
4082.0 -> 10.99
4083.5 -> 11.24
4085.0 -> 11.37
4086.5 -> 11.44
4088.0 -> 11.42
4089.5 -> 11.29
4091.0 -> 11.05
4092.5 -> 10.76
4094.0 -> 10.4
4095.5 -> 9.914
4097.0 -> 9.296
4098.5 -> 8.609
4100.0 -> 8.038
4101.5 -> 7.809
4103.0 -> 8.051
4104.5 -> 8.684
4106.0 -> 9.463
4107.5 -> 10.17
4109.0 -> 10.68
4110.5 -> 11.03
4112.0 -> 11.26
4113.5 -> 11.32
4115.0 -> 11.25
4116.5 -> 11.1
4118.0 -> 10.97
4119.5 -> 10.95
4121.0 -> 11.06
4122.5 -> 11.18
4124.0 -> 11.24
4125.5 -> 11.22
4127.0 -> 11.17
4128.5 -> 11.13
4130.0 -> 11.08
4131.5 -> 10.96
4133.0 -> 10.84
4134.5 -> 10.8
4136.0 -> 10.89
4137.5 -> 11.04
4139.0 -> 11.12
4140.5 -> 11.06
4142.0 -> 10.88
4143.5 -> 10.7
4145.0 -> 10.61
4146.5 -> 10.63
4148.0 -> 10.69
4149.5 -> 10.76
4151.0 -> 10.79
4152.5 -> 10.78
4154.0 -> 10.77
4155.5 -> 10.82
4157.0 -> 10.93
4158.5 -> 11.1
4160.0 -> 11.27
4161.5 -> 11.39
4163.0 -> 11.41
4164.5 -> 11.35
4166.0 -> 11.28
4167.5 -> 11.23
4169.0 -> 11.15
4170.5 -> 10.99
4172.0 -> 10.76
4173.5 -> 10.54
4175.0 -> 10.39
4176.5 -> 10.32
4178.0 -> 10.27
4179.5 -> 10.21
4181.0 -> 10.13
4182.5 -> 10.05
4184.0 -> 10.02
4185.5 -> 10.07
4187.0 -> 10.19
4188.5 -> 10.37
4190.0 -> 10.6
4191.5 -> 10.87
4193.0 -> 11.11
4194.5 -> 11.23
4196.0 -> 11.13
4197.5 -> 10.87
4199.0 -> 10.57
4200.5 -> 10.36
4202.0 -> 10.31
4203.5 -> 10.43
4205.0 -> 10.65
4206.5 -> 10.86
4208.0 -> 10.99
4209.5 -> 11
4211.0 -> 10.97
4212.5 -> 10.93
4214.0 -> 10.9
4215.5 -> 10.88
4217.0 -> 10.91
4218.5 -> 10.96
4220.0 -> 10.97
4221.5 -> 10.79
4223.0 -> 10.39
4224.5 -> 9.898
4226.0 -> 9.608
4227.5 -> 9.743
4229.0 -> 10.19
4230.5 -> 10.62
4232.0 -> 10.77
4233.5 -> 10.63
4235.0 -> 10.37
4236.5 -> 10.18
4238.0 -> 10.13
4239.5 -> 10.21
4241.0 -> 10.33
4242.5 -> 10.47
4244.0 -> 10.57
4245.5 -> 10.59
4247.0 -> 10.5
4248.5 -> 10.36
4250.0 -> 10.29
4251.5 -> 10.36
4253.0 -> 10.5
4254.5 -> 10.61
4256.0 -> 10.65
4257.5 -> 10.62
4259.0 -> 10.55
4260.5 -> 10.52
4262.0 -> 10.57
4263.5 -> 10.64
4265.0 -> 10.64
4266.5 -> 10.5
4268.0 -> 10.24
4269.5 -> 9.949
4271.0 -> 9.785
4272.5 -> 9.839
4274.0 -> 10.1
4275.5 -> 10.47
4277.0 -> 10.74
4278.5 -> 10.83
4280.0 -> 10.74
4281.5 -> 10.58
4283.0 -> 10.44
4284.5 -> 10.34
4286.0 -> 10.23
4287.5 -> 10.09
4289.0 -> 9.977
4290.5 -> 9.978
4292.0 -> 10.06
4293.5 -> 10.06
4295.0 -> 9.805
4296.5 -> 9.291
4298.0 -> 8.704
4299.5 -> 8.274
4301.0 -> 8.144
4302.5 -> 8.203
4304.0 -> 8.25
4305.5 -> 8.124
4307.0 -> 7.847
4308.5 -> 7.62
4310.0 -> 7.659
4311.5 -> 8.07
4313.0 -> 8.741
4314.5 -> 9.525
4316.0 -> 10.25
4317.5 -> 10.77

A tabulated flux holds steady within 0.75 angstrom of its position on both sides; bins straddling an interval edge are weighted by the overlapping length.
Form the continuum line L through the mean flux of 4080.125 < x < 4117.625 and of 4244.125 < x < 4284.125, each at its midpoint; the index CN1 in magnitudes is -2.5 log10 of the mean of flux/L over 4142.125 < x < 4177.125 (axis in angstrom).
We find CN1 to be -0.06 mag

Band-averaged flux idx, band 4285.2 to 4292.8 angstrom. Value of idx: 10.1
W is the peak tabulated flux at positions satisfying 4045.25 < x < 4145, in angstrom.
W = 11.44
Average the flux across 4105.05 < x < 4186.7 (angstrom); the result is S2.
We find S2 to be 10.8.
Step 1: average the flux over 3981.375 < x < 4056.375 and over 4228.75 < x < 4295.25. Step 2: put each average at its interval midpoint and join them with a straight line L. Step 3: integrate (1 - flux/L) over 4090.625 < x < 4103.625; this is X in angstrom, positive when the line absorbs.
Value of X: 1.5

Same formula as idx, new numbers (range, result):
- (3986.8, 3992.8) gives 10.5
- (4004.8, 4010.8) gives 10.6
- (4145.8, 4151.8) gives 10.7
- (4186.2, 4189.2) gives 10.3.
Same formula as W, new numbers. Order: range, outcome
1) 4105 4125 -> 11.32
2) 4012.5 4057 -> 11.01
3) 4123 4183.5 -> 11.41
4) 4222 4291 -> 10.83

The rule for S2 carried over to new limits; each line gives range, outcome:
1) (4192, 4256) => 10.6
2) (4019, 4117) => 10.4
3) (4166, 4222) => 10.7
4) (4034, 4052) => 10.6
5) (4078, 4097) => 10.8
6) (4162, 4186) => 10.6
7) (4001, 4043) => 10.6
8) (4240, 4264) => 10.5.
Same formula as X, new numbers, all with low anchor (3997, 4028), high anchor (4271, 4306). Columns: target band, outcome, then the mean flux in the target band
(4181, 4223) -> -2.88 angstrom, 10.7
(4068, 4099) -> -0.38 angstrom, 10.5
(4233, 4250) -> -0.88 angstrom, 10.4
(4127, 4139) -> -0.89 angstrom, 11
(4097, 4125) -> 0.41 angstrom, 10.1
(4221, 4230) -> -0.16 angstrom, 10.1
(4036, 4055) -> -0.21 angstrom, 10.6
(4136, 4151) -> -0.94 angstrom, 10.8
